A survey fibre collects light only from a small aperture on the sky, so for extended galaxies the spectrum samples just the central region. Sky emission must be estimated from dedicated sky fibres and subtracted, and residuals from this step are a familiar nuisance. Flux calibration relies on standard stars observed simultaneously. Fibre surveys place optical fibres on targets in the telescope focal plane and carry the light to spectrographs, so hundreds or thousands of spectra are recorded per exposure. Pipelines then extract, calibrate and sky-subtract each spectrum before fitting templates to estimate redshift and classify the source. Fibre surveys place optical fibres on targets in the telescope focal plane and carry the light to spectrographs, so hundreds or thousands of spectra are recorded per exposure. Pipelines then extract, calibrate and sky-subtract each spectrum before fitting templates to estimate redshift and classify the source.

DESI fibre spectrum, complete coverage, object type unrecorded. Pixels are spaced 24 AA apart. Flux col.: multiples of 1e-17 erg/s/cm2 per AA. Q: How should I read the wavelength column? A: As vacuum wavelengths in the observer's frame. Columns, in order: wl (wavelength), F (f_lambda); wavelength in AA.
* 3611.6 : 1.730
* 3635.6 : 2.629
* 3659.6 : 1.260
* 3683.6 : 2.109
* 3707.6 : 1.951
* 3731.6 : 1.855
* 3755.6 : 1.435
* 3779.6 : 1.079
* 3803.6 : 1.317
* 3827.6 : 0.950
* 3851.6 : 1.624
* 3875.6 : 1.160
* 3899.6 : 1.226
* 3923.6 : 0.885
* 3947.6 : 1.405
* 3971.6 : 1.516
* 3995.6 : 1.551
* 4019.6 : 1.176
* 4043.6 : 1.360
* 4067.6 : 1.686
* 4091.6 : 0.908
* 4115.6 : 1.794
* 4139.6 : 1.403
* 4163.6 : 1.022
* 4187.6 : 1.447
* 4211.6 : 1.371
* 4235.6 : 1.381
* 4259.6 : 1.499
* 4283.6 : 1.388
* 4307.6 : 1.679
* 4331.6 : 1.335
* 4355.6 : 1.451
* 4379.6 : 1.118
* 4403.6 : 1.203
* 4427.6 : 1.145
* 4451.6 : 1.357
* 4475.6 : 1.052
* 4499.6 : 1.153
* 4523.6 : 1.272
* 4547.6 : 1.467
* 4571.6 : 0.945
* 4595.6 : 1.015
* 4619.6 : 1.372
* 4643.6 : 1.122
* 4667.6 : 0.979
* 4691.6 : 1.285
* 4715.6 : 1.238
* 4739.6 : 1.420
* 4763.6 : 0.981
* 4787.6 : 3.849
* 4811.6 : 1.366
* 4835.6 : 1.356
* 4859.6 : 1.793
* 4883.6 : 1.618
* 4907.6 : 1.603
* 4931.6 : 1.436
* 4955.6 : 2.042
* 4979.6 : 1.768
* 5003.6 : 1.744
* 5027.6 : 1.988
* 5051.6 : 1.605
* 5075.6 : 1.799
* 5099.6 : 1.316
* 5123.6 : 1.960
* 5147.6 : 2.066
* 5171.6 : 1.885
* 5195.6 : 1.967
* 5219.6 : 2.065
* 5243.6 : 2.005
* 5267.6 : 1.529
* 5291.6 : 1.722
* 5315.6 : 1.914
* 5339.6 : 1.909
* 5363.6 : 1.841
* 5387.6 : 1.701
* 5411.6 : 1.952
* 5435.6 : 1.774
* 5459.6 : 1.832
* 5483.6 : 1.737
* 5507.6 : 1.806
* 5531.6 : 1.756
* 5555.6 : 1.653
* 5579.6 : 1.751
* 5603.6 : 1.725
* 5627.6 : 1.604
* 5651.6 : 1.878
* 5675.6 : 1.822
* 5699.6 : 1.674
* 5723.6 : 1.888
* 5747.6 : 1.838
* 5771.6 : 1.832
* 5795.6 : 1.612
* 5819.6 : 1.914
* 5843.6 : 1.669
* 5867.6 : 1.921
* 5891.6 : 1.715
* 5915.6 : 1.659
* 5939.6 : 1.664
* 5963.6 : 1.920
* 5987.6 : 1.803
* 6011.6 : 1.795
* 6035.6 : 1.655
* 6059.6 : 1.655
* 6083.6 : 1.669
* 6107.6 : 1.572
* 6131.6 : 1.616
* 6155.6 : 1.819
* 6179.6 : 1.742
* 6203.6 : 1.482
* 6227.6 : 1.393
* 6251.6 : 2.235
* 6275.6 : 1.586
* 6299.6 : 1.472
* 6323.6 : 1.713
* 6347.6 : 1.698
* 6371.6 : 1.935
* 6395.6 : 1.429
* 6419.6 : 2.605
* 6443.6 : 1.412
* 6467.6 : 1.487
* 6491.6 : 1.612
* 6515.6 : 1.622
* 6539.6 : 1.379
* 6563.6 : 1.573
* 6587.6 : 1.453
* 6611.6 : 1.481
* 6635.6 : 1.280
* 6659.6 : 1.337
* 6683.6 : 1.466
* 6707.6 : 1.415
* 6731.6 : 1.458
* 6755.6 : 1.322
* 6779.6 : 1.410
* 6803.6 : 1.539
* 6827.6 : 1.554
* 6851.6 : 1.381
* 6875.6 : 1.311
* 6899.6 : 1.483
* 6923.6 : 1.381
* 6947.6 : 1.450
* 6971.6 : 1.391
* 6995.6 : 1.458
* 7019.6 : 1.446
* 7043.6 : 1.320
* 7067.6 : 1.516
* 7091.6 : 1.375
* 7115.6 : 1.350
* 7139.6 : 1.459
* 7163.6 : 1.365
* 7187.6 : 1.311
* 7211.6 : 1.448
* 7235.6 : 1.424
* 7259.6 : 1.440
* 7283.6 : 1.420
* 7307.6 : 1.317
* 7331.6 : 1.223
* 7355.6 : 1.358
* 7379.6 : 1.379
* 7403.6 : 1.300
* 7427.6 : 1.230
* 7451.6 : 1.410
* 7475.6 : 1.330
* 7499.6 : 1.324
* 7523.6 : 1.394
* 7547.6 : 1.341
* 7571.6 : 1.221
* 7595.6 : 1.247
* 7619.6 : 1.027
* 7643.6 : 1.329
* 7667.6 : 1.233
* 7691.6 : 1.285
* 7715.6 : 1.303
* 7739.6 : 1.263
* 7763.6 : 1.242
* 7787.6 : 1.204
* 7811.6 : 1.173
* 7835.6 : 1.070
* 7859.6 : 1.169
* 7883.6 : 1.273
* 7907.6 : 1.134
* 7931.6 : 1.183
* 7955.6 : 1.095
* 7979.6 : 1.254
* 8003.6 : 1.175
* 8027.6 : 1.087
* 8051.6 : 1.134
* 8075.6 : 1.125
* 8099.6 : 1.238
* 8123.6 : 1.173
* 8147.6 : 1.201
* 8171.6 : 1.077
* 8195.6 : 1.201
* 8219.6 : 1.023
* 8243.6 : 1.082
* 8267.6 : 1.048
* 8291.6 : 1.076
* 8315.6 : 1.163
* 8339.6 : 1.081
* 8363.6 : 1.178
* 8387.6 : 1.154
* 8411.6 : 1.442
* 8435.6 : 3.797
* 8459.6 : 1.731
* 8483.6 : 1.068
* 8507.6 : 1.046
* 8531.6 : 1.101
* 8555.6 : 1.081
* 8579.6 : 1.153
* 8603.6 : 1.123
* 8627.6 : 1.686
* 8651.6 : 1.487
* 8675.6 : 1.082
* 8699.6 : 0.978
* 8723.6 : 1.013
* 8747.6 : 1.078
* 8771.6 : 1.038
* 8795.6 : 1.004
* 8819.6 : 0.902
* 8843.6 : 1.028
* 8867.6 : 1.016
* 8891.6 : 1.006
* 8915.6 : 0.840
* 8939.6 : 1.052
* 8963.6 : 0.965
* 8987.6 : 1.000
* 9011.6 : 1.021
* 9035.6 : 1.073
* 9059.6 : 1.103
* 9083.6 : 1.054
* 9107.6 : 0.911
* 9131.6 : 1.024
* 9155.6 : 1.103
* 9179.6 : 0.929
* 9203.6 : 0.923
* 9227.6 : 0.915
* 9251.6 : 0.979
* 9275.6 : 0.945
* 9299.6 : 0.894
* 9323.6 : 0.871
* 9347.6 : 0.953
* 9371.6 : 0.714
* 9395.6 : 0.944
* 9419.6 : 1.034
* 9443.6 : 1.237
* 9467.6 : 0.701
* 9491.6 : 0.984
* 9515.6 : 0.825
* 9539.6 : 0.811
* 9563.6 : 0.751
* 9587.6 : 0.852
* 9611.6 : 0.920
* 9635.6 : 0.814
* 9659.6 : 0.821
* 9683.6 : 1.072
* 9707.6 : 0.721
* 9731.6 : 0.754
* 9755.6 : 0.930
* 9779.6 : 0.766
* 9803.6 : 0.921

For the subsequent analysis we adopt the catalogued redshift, 0.28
